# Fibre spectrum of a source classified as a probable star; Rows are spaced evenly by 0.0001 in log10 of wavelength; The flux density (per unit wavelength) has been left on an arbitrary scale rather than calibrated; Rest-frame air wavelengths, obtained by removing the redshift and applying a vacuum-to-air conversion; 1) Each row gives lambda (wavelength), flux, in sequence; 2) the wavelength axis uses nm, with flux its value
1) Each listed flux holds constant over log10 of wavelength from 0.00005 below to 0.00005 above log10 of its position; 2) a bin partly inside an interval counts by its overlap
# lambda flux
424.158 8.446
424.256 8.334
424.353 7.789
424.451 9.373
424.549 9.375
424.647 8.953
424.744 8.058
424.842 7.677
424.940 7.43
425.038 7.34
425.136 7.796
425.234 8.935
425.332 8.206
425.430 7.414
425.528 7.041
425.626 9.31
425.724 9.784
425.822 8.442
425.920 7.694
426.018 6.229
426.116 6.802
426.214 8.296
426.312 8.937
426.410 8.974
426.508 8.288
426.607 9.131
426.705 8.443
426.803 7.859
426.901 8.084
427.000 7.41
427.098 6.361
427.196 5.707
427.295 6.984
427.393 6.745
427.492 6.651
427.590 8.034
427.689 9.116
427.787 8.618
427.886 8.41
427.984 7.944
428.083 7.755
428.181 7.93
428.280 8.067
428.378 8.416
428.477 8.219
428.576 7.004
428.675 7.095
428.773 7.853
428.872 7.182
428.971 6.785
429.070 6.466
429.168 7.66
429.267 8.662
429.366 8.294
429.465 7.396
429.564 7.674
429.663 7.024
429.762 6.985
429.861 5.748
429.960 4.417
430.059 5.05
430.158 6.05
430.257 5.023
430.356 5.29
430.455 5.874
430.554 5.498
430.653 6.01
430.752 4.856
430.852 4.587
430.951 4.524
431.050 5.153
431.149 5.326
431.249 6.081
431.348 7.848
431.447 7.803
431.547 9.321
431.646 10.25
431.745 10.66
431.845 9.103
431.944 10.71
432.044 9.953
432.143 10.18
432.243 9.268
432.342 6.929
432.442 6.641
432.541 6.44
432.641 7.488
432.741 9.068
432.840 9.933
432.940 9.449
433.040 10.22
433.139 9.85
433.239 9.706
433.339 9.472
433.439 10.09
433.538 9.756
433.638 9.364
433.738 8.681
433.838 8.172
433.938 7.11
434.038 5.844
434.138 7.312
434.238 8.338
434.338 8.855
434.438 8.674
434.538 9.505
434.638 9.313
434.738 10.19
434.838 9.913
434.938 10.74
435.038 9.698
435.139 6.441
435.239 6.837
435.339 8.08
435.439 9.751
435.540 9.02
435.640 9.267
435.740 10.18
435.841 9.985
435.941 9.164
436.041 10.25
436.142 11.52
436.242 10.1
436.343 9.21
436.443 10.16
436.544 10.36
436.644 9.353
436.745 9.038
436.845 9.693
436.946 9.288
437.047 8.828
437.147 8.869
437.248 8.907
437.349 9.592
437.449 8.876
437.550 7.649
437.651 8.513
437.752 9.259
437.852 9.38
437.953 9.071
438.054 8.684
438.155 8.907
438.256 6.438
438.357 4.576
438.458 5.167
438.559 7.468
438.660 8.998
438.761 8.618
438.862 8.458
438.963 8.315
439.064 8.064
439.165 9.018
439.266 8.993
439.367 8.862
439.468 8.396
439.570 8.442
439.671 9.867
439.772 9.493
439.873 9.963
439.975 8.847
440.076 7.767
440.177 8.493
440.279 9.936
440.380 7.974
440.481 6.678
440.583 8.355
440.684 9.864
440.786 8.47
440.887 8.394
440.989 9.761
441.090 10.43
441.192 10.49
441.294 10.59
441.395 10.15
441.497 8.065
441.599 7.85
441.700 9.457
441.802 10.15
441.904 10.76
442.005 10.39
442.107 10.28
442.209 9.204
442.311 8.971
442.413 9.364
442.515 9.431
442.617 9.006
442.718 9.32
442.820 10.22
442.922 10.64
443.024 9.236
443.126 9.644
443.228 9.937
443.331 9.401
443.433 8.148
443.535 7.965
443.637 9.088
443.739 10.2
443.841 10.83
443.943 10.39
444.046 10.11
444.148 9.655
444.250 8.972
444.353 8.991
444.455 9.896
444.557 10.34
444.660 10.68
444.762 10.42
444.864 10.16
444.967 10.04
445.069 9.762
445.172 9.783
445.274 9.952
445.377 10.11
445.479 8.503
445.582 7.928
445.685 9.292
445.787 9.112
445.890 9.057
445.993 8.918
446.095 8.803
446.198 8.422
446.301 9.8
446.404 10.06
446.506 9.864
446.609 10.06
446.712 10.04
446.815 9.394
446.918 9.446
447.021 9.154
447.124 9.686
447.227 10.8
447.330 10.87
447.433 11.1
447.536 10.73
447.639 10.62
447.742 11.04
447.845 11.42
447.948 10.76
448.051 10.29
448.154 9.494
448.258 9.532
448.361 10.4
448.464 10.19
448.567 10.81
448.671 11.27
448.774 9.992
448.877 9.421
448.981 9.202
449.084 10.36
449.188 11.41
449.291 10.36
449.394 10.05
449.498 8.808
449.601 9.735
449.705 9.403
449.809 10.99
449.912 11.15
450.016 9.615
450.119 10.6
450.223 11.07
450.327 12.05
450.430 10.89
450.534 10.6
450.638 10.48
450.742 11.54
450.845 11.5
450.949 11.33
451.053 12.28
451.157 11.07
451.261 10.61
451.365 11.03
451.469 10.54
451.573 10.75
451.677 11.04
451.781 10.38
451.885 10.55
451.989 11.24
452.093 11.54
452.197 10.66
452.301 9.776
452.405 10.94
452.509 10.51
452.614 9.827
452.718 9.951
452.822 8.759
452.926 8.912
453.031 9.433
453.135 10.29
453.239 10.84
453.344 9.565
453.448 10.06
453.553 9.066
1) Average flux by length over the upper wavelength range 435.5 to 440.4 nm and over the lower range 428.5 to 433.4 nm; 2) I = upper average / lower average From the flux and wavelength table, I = 1.2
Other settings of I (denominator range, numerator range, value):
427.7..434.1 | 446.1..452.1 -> 1.36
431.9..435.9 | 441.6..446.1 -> 1.08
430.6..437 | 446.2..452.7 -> 1.20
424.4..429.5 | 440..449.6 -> 1.23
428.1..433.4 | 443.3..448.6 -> 1.30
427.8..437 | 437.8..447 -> 1.12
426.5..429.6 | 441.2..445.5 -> 1.26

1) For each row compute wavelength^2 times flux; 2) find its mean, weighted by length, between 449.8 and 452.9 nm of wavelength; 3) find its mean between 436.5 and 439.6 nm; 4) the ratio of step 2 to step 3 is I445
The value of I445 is 1.3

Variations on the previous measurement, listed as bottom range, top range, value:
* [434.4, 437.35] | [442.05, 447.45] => 1.07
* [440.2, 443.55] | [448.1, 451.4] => 1.17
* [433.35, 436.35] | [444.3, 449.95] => 1.16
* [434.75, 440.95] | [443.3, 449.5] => 1.16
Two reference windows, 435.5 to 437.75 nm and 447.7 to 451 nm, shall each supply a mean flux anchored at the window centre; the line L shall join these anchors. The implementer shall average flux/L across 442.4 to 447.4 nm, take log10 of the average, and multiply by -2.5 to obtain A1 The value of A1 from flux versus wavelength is 0.06 mag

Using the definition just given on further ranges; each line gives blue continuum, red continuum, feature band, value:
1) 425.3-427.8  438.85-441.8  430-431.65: 0.34 mag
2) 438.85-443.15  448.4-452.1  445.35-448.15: 0.03 mag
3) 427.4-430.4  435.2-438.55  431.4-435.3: -0.10 mag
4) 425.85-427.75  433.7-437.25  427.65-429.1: 0.02 mag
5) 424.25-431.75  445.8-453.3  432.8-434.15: -0.10 mag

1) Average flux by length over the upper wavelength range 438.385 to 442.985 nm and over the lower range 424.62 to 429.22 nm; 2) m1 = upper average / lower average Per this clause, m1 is 1.16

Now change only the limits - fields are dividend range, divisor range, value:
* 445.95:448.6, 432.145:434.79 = 1.16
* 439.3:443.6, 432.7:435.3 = 1.03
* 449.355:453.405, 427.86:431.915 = 1.50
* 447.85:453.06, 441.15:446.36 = 1.10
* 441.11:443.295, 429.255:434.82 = 1.24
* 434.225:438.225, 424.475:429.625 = 1.17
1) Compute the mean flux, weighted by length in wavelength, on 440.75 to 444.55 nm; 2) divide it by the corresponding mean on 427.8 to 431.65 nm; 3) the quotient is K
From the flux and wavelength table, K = 1.40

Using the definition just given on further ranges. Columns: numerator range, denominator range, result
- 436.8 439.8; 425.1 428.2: 1.07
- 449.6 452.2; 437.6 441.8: 1.26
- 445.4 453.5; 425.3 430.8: 1.39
